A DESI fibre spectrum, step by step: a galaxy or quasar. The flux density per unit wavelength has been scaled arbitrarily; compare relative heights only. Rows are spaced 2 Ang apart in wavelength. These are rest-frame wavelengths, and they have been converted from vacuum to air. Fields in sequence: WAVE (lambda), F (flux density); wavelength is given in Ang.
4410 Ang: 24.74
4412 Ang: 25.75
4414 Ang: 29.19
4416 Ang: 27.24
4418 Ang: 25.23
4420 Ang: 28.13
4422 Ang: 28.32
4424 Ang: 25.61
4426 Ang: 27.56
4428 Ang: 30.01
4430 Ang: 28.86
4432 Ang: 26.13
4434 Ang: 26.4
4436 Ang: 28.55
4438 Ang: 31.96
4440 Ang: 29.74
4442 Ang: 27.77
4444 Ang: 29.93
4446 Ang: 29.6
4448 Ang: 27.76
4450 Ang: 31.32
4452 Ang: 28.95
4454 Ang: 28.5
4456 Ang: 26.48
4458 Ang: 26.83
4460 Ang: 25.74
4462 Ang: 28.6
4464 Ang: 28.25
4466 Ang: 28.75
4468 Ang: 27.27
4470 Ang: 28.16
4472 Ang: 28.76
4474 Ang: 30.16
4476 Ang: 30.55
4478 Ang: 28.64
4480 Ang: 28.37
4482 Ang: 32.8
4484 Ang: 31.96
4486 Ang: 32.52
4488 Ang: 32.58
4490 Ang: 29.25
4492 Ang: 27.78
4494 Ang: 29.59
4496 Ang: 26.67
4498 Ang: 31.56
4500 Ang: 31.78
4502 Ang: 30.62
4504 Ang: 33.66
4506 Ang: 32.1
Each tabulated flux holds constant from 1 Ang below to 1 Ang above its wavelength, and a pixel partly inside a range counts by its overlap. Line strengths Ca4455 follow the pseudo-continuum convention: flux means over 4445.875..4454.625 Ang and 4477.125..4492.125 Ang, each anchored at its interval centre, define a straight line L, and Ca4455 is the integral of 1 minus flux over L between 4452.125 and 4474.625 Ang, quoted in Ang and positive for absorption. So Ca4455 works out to 1.4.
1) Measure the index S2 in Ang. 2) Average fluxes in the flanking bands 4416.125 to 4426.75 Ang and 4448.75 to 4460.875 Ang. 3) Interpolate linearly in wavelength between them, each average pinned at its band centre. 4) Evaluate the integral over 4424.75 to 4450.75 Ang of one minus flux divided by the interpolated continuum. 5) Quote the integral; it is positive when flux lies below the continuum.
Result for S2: -1.3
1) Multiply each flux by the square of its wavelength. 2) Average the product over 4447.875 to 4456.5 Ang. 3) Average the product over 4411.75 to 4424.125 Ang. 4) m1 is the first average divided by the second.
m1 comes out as 1.07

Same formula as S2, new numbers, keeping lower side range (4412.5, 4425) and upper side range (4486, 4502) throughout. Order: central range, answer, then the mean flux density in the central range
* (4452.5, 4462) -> 0.5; 27.2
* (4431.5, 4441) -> -0.3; 28.7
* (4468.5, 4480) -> 0.1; 29.1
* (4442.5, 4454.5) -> -0.4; 29.3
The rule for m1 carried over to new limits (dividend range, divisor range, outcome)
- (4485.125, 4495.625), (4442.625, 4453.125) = 1.04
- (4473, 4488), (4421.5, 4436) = 1.14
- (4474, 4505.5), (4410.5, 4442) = 1.13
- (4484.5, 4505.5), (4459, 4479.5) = 1.09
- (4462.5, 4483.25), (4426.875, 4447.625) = 1.03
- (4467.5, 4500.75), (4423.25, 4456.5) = 1.07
